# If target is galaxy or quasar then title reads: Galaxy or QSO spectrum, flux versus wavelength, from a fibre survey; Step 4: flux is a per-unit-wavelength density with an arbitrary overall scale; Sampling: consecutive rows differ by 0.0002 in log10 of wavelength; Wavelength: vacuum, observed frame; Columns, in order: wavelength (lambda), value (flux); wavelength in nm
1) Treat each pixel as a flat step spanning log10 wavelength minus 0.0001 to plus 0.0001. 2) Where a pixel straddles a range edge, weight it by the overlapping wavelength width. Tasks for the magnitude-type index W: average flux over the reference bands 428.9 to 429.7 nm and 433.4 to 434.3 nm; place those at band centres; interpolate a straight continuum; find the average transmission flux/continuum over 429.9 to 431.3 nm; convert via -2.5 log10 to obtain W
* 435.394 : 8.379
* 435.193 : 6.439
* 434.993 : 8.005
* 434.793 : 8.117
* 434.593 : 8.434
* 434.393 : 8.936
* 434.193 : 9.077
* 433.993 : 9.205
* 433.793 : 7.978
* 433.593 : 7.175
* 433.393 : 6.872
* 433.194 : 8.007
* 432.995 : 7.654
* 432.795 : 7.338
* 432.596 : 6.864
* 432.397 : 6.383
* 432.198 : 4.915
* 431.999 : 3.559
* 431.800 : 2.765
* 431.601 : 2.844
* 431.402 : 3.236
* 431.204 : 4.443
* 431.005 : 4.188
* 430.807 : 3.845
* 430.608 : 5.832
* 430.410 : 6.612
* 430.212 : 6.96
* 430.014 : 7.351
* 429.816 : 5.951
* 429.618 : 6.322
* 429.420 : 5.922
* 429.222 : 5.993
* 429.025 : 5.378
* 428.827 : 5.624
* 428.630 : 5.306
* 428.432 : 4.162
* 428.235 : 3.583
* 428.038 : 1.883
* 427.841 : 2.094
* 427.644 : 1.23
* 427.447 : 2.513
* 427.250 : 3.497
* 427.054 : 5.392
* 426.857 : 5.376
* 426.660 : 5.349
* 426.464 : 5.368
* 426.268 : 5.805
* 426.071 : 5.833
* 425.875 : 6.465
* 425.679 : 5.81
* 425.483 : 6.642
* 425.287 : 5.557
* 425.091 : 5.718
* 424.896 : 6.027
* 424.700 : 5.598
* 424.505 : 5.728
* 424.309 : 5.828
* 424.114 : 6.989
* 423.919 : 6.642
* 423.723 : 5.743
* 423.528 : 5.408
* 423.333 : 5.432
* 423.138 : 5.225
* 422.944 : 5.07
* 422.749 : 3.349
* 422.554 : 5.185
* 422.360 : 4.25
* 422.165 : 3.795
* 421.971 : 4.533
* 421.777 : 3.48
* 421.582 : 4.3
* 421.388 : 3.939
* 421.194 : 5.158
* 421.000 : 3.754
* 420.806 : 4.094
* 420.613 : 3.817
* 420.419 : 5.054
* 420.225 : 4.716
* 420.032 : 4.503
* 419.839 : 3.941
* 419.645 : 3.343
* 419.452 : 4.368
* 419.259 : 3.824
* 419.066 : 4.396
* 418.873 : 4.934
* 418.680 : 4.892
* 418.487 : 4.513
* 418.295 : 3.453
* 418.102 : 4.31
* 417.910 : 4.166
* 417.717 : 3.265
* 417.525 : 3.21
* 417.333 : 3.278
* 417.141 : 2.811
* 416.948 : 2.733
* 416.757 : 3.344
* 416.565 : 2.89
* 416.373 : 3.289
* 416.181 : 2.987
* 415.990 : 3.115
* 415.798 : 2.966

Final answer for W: 0.16 mag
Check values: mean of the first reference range 5.88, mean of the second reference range 8.2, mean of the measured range 5.61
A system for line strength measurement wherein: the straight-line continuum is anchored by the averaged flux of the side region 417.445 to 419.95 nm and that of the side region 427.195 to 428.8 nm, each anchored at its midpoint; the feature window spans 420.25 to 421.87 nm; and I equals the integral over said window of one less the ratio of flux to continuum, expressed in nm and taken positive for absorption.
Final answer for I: -0.17 nm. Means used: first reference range 4.06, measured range 4.22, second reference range 3.14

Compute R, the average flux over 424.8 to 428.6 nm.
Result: 4.66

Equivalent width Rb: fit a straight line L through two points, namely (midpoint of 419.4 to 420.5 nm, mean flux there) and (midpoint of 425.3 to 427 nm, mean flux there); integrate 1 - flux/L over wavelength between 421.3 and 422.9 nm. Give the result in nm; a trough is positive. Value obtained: 0.229 nm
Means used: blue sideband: 4.31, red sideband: 5.8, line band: 4.14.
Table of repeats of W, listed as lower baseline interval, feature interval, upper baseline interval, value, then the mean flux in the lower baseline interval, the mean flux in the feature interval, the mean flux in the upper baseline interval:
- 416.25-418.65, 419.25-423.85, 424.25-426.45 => 0.06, 3.47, 4.45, 5.89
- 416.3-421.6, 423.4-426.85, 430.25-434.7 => -0.19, 3.94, 5.89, 6.21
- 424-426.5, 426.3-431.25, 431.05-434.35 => 0.25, 5.97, 4.83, 6.16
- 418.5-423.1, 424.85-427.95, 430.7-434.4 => 0.04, 4.31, 4.89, 6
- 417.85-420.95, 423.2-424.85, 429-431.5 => -0.22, 4.26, 5.91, 5.55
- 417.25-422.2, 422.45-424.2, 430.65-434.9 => -0.15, 4.12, 5.44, 6.28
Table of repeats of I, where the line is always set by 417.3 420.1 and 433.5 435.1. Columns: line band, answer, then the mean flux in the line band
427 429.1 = 0.95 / 3.64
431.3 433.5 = 0.67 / 5.5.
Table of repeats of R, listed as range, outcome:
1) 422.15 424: 5.05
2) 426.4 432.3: 4.58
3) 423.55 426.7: 5.94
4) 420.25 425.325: 4.98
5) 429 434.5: 6.14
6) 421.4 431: 5.11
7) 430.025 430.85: 6.11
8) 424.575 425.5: 5.84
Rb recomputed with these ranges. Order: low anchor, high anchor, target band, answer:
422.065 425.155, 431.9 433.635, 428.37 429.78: 0.11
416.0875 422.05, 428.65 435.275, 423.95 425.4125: -0.30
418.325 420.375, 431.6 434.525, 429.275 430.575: -0.05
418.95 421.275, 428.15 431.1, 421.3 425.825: -0.48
